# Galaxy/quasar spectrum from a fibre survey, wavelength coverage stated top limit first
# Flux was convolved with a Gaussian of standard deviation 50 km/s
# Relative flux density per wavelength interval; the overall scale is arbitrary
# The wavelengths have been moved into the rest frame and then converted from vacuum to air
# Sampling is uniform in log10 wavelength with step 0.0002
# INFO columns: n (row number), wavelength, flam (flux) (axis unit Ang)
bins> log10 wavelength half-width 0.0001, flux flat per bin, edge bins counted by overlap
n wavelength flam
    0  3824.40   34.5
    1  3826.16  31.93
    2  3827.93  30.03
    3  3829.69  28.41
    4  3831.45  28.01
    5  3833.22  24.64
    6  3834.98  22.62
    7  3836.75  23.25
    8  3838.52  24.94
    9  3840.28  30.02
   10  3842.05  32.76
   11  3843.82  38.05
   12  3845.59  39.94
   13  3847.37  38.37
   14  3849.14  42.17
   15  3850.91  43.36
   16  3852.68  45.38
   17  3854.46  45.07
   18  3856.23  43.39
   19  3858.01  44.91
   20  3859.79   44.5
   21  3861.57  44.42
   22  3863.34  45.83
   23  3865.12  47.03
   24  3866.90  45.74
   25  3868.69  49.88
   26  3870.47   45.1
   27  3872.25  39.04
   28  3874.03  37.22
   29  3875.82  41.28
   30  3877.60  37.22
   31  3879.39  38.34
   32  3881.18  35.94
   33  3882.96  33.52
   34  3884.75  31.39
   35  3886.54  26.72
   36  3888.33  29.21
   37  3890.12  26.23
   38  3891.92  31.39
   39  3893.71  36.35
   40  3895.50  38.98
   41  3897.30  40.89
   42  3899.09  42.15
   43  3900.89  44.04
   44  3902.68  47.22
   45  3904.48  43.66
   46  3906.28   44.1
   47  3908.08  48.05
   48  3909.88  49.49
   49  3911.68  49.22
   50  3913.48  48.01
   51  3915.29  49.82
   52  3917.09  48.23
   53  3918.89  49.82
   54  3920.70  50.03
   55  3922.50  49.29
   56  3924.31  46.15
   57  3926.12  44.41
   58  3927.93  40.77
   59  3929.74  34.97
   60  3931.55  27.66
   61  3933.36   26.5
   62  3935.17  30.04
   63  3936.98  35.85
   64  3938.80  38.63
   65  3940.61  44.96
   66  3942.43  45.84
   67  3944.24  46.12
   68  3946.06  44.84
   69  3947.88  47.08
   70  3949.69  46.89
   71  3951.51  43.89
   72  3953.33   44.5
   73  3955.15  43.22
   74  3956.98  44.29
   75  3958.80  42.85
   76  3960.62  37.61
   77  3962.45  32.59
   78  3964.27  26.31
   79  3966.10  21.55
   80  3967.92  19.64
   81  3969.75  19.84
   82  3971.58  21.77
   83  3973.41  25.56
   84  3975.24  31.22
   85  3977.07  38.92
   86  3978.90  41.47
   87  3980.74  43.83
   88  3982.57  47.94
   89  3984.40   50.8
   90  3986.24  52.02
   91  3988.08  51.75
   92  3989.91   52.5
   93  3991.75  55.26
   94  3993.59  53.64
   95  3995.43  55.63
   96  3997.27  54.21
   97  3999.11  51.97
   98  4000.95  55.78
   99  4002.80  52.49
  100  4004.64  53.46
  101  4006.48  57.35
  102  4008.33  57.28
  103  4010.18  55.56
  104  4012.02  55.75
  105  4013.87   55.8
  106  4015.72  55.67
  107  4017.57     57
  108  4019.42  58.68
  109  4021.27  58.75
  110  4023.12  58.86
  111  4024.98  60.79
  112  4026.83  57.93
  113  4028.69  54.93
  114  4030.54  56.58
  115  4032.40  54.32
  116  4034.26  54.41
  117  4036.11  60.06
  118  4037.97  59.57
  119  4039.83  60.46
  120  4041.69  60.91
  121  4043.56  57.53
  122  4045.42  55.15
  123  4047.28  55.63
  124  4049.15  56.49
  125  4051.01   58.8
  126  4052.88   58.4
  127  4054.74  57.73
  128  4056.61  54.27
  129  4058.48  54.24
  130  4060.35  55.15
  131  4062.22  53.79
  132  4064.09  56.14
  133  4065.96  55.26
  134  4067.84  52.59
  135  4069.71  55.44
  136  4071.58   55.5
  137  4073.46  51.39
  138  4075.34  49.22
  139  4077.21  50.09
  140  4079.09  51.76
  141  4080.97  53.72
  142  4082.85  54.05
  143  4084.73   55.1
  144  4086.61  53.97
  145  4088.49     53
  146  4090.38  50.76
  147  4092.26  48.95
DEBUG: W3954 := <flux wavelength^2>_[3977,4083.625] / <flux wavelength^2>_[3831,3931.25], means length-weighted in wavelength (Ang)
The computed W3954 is 1.5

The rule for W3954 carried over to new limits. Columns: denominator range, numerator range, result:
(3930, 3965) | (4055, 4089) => 1.45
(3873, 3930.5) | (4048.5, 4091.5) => 1.43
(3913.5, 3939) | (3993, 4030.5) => 1.42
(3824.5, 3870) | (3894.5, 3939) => 1.18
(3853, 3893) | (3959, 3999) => 1.08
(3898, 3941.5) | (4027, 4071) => 1.40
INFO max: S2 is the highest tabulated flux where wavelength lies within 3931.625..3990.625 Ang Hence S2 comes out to 52.5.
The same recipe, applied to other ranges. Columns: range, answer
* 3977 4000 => 55.63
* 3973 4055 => 60.91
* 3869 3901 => 45.1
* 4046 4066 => 58.8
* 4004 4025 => 60.79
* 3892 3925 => 50.03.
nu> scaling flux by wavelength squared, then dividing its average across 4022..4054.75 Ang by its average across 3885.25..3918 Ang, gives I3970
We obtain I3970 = 1.5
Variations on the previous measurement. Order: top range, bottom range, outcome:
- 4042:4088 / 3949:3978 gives 1.71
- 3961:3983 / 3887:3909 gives 0.81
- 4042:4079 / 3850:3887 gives 1.46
